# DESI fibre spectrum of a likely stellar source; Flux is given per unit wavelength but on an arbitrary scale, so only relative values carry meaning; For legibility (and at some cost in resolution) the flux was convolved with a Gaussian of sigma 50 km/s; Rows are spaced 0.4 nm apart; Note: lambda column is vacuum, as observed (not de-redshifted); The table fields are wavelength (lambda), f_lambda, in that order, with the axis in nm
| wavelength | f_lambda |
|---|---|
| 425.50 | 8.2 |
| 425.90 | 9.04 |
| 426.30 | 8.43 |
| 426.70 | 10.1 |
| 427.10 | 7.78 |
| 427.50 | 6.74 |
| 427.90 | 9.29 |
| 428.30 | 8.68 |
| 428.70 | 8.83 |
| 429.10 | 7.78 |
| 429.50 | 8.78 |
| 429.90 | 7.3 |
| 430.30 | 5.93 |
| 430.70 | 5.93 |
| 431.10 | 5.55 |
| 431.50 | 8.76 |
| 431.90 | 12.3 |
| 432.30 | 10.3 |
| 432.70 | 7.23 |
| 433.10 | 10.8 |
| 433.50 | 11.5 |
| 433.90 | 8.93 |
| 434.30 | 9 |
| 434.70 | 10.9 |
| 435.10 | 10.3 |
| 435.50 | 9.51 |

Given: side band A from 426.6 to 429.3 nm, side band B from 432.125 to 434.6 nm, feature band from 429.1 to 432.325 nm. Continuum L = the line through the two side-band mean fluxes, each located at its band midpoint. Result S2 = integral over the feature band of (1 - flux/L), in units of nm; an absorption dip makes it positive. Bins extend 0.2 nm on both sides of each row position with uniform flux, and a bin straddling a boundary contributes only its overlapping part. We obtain 0.392 nm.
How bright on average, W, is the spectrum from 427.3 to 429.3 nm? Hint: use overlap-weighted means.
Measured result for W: 8.26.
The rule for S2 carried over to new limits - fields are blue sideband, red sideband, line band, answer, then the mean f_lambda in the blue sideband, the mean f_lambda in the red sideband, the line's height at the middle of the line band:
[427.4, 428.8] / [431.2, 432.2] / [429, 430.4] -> 0.245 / 8.47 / 10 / 9.15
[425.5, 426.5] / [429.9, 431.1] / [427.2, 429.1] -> -0.232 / 8.63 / 6.09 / 7.42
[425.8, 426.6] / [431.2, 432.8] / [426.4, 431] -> 0.633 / 8.87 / 9.54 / 9.16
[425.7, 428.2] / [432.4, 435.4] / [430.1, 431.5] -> 0.460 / 8.57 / 9.81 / 9.26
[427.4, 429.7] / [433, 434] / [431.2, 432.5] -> -0.032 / 8.42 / 10.5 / 9.82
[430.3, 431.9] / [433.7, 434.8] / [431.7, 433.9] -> -0.473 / 7.34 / 9.49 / 8.5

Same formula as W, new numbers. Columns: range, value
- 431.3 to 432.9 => 9.65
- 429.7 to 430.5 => 6.61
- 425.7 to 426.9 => 9.19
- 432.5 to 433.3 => 9.02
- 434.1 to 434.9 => 9.95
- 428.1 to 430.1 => 8.27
